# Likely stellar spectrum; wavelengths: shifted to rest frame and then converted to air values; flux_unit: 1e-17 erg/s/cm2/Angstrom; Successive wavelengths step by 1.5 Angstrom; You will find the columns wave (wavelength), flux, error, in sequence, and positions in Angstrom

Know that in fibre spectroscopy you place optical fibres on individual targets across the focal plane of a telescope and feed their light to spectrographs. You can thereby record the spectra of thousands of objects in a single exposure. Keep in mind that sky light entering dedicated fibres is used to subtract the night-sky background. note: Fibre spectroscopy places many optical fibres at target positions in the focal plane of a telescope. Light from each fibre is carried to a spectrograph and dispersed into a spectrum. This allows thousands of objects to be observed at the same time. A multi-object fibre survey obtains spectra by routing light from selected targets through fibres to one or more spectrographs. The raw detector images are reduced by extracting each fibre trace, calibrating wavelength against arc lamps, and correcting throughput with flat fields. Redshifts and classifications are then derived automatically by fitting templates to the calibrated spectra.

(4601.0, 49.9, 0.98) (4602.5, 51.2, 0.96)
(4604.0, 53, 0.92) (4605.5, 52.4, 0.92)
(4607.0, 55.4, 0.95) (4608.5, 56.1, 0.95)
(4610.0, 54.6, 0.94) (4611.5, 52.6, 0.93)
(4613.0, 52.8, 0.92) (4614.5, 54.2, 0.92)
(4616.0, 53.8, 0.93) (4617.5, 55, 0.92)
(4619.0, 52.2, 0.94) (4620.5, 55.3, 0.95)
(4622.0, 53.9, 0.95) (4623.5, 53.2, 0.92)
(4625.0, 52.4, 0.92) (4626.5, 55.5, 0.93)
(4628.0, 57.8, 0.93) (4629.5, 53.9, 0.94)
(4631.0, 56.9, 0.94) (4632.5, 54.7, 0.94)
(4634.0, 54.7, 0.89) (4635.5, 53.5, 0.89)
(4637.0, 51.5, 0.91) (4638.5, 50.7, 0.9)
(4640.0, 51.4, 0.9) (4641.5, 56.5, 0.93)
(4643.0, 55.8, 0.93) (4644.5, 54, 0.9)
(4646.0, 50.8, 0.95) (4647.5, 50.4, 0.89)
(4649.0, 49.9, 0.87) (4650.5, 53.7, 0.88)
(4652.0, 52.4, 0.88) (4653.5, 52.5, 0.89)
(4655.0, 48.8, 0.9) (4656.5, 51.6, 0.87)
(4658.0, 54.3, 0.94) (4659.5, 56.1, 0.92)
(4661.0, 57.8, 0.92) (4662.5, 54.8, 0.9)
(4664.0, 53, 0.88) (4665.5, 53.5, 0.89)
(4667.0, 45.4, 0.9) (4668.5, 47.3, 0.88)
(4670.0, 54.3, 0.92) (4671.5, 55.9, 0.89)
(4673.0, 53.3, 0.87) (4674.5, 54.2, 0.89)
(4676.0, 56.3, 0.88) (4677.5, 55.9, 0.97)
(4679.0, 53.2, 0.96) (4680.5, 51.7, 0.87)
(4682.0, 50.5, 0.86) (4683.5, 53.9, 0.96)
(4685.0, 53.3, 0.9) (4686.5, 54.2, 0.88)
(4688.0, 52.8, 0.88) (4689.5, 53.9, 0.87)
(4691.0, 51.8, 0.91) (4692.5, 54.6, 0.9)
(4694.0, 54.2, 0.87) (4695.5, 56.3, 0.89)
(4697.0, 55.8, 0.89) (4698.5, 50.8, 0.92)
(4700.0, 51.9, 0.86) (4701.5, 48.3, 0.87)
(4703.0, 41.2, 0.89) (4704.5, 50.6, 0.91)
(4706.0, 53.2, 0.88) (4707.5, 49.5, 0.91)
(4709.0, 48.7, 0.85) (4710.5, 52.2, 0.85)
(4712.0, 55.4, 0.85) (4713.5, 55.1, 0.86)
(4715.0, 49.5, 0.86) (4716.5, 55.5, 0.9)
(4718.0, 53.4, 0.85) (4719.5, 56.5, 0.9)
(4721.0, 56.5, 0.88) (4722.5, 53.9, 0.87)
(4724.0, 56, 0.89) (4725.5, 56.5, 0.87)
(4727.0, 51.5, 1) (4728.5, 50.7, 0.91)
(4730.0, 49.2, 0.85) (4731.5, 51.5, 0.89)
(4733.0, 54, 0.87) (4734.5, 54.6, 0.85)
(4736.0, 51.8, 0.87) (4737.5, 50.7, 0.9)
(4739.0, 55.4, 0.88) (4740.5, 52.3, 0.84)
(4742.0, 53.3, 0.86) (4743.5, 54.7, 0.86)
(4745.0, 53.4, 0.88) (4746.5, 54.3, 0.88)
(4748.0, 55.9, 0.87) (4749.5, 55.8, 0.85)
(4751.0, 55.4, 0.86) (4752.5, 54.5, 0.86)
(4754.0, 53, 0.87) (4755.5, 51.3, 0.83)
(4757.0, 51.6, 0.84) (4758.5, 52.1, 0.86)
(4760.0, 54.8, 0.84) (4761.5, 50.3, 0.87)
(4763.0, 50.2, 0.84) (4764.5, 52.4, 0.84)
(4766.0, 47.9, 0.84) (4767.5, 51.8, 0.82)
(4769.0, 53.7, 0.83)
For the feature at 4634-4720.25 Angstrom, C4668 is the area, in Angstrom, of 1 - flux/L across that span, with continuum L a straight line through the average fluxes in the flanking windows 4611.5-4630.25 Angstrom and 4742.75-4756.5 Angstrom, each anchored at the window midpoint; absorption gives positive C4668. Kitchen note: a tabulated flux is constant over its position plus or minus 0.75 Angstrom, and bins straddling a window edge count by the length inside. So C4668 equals 2.29 Angstrom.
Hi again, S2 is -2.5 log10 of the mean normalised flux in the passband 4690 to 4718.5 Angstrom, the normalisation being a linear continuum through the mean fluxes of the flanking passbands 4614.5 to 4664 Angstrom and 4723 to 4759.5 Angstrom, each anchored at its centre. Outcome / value 0.03 mag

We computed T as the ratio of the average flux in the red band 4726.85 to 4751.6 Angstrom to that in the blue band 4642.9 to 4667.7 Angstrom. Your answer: 1.0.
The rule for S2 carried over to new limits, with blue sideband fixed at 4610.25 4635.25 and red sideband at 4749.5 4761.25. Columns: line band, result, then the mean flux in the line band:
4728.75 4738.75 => 0.03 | 52.1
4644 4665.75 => 0.02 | 52.9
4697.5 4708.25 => 0.09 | 49.5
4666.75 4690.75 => 0.02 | 53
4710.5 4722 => -0.02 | 54.4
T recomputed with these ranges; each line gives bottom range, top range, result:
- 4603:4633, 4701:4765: 0.97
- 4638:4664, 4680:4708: 0.98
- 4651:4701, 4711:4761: 1.01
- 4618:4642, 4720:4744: 0.99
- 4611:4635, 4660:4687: 0.98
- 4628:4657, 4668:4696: 1.01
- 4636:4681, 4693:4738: 0.99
